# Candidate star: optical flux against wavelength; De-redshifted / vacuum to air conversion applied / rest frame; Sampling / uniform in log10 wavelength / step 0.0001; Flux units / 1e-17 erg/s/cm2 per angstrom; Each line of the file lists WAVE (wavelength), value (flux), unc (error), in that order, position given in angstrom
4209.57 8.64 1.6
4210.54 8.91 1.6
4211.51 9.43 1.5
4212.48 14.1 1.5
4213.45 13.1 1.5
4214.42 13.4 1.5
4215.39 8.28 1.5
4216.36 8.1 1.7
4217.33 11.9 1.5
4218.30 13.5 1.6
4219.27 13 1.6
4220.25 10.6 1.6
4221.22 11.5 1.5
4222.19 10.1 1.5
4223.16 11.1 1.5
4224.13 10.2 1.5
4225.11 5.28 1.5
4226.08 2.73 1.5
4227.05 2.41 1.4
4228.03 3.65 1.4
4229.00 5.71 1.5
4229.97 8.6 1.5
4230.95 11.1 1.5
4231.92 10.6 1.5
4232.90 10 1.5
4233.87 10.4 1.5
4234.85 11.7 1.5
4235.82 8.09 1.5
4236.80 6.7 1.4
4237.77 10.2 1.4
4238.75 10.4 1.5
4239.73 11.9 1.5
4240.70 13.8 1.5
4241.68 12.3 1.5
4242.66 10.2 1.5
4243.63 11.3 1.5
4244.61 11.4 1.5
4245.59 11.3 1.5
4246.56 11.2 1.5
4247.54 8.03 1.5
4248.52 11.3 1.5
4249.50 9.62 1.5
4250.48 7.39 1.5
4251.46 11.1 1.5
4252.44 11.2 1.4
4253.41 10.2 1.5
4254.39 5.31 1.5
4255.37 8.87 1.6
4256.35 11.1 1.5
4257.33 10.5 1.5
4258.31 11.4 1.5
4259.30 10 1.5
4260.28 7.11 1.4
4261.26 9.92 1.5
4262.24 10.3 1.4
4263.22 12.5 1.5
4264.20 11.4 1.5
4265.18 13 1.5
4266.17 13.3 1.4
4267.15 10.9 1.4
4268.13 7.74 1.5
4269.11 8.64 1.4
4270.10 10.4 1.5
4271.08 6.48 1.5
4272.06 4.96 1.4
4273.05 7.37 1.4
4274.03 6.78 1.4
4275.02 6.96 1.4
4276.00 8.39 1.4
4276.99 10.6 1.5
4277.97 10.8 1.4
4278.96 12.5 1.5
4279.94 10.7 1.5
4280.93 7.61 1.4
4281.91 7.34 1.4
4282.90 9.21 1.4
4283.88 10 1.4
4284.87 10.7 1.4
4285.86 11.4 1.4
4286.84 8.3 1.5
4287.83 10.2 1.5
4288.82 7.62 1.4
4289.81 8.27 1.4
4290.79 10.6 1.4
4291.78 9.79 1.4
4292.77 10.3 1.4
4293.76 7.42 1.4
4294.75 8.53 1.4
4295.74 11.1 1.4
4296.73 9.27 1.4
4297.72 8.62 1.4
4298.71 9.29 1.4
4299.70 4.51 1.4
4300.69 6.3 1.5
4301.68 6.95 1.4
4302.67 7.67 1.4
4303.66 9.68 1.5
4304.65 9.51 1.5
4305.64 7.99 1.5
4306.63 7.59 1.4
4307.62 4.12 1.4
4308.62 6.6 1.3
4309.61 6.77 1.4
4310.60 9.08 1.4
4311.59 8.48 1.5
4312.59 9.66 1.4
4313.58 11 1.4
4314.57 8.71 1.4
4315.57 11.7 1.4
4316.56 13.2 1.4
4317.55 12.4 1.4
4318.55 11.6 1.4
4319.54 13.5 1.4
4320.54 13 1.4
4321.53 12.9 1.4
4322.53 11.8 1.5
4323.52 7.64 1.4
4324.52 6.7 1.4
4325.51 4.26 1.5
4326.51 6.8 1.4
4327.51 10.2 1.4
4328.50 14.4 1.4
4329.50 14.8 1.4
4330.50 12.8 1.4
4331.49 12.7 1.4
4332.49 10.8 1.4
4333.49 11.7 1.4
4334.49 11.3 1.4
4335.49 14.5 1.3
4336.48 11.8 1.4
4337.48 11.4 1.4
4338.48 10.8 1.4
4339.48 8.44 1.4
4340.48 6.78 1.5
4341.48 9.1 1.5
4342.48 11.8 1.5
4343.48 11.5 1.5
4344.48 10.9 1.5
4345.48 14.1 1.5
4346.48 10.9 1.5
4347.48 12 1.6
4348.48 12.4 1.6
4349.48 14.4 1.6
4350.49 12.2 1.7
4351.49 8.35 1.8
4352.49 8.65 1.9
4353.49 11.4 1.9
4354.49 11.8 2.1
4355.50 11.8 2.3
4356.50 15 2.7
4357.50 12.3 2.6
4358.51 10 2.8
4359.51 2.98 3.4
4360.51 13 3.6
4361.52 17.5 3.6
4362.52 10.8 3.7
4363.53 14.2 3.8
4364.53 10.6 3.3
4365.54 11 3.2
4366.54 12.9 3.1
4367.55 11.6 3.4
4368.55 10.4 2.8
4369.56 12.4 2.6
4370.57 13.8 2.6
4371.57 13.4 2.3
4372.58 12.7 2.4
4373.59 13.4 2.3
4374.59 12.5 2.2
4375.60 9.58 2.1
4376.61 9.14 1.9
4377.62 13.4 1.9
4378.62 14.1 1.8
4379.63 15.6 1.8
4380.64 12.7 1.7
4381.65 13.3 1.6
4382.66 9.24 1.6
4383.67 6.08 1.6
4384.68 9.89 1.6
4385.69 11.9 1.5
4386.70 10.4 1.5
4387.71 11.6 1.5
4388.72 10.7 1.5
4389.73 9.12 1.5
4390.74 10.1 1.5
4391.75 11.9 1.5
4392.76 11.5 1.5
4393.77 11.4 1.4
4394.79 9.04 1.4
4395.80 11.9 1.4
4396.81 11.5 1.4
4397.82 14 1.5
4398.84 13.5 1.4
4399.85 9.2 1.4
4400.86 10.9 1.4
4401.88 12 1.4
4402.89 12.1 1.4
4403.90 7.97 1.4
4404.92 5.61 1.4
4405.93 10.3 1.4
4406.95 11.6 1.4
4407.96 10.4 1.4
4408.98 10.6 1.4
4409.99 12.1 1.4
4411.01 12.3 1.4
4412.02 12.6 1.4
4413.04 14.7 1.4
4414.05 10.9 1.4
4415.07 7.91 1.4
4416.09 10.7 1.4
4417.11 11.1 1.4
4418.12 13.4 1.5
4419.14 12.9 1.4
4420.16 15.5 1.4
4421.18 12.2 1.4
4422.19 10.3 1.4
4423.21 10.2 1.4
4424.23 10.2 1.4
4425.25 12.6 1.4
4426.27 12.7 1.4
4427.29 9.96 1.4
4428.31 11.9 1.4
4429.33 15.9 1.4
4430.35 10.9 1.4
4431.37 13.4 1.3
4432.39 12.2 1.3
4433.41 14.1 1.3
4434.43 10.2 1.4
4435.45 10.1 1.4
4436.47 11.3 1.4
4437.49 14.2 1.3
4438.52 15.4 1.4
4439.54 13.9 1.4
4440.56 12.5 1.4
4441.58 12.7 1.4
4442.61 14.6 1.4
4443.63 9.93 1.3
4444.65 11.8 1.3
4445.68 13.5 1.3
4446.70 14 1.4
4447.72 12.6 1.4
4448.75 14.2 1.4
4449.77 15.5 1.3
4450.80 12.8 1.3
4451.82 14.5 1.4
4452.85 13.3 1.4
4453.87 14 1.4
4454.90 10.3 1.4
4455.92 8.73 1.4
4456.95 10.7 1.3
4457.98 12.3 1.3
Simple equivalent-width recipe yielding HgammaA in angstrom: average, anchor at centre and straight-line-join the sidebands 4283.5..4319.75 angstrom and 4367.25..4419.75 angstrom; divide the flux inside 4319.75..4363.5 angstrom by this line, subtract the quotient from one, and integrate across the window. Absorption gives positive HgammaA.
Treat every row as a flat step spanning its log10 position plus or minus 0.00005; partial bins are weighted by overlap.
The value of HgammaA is -4.68 angstrom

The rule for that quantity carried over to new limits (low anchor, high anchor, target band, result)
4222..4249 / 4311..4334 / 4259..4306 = 4.7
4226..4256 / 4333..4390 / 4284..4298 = 1.1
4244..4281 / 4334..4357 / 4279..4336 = 5.2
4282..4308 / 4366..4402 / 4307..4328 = -0.3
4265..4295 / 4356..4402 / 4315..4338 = -2.3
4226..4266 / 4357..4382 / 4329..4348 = 0.1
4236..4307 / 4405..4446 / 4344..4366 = -1.6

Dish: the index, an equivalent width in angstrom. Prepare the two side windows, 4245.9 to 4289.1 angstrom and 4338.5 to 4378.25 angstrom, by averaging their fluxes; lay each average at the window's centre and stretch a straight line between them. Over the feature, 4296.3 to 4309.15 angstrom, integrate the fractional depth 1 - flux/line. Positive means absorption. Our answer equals 3.5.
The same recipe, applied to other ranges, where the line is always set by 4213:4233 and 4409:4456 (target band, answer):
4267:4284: 2.3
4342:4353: -0.4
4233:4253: -1.9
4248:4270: -0.7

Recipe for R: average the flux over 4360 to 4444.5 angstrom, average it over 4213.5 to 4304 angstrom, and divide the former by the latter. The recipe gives 1.2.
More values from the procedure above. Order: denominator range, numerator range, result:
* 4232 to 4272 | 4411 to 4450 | 1.22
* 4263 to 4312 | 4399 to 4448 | 1.34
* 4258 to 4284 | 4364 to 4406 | 1.19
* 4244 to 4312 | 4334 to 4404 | 1.25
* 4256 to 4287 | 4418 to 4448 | 1.30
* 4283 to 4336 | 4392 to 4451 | 1.23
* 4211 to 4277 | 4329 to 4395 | 1.19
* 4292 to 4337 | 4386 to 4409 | 1.10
